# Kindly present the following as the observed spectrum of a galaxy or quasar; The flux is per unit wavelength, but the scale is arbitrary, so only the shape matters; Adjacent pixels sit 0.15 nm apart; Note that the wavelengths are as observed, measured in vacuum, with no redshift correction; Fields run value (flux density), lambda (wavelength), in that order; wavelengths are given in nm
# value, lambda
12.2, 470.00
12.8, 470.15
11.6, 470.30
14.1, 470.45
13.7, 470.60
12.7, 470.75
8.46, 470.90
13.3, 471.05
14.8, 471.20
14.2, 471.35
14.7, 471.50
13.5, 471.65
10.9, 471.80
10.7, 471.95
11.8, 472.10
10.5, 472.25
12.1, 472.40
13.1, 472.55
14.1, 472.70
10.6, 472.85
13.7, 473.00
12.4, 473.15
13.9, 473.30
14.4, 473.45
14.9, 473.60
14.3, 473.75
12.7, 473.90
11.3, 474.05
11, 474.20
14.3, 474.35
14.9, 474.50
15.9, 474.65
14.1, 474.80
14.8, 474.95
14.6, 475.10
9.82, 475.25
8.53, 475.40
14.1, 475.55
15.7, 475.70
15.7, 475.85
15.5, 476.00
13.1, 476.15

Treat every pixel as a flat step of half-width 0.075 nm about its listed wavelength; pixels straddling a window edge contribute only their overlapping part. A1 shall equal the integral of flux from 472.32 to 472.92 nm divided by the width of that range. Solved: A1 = 12.5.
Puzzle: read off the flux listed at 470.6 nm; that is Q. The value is 13.7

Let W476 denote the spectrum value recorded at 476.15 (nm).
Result 13.1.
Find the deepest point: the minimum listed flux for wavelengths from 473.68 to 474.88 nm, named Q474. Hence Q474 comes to 11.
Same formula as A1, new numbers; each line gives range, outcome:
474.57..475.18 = 14.8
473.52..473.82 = 14.6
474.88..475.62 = 12.3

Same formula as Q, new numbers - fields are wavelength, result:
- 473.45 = 14.4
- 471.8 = 10.9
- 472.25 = 10.5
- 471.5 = 14.7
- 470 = 12.2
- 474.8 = 14.1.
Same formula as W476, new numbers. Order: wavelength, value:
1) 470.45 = 14.1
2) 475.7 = 15.7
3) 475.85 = 15.7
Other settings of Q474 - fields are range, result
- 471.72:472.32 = 10.5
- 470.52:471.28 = 8.46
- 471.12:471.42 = 14.2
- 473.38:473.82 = 14.3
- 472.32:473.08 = 10.6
